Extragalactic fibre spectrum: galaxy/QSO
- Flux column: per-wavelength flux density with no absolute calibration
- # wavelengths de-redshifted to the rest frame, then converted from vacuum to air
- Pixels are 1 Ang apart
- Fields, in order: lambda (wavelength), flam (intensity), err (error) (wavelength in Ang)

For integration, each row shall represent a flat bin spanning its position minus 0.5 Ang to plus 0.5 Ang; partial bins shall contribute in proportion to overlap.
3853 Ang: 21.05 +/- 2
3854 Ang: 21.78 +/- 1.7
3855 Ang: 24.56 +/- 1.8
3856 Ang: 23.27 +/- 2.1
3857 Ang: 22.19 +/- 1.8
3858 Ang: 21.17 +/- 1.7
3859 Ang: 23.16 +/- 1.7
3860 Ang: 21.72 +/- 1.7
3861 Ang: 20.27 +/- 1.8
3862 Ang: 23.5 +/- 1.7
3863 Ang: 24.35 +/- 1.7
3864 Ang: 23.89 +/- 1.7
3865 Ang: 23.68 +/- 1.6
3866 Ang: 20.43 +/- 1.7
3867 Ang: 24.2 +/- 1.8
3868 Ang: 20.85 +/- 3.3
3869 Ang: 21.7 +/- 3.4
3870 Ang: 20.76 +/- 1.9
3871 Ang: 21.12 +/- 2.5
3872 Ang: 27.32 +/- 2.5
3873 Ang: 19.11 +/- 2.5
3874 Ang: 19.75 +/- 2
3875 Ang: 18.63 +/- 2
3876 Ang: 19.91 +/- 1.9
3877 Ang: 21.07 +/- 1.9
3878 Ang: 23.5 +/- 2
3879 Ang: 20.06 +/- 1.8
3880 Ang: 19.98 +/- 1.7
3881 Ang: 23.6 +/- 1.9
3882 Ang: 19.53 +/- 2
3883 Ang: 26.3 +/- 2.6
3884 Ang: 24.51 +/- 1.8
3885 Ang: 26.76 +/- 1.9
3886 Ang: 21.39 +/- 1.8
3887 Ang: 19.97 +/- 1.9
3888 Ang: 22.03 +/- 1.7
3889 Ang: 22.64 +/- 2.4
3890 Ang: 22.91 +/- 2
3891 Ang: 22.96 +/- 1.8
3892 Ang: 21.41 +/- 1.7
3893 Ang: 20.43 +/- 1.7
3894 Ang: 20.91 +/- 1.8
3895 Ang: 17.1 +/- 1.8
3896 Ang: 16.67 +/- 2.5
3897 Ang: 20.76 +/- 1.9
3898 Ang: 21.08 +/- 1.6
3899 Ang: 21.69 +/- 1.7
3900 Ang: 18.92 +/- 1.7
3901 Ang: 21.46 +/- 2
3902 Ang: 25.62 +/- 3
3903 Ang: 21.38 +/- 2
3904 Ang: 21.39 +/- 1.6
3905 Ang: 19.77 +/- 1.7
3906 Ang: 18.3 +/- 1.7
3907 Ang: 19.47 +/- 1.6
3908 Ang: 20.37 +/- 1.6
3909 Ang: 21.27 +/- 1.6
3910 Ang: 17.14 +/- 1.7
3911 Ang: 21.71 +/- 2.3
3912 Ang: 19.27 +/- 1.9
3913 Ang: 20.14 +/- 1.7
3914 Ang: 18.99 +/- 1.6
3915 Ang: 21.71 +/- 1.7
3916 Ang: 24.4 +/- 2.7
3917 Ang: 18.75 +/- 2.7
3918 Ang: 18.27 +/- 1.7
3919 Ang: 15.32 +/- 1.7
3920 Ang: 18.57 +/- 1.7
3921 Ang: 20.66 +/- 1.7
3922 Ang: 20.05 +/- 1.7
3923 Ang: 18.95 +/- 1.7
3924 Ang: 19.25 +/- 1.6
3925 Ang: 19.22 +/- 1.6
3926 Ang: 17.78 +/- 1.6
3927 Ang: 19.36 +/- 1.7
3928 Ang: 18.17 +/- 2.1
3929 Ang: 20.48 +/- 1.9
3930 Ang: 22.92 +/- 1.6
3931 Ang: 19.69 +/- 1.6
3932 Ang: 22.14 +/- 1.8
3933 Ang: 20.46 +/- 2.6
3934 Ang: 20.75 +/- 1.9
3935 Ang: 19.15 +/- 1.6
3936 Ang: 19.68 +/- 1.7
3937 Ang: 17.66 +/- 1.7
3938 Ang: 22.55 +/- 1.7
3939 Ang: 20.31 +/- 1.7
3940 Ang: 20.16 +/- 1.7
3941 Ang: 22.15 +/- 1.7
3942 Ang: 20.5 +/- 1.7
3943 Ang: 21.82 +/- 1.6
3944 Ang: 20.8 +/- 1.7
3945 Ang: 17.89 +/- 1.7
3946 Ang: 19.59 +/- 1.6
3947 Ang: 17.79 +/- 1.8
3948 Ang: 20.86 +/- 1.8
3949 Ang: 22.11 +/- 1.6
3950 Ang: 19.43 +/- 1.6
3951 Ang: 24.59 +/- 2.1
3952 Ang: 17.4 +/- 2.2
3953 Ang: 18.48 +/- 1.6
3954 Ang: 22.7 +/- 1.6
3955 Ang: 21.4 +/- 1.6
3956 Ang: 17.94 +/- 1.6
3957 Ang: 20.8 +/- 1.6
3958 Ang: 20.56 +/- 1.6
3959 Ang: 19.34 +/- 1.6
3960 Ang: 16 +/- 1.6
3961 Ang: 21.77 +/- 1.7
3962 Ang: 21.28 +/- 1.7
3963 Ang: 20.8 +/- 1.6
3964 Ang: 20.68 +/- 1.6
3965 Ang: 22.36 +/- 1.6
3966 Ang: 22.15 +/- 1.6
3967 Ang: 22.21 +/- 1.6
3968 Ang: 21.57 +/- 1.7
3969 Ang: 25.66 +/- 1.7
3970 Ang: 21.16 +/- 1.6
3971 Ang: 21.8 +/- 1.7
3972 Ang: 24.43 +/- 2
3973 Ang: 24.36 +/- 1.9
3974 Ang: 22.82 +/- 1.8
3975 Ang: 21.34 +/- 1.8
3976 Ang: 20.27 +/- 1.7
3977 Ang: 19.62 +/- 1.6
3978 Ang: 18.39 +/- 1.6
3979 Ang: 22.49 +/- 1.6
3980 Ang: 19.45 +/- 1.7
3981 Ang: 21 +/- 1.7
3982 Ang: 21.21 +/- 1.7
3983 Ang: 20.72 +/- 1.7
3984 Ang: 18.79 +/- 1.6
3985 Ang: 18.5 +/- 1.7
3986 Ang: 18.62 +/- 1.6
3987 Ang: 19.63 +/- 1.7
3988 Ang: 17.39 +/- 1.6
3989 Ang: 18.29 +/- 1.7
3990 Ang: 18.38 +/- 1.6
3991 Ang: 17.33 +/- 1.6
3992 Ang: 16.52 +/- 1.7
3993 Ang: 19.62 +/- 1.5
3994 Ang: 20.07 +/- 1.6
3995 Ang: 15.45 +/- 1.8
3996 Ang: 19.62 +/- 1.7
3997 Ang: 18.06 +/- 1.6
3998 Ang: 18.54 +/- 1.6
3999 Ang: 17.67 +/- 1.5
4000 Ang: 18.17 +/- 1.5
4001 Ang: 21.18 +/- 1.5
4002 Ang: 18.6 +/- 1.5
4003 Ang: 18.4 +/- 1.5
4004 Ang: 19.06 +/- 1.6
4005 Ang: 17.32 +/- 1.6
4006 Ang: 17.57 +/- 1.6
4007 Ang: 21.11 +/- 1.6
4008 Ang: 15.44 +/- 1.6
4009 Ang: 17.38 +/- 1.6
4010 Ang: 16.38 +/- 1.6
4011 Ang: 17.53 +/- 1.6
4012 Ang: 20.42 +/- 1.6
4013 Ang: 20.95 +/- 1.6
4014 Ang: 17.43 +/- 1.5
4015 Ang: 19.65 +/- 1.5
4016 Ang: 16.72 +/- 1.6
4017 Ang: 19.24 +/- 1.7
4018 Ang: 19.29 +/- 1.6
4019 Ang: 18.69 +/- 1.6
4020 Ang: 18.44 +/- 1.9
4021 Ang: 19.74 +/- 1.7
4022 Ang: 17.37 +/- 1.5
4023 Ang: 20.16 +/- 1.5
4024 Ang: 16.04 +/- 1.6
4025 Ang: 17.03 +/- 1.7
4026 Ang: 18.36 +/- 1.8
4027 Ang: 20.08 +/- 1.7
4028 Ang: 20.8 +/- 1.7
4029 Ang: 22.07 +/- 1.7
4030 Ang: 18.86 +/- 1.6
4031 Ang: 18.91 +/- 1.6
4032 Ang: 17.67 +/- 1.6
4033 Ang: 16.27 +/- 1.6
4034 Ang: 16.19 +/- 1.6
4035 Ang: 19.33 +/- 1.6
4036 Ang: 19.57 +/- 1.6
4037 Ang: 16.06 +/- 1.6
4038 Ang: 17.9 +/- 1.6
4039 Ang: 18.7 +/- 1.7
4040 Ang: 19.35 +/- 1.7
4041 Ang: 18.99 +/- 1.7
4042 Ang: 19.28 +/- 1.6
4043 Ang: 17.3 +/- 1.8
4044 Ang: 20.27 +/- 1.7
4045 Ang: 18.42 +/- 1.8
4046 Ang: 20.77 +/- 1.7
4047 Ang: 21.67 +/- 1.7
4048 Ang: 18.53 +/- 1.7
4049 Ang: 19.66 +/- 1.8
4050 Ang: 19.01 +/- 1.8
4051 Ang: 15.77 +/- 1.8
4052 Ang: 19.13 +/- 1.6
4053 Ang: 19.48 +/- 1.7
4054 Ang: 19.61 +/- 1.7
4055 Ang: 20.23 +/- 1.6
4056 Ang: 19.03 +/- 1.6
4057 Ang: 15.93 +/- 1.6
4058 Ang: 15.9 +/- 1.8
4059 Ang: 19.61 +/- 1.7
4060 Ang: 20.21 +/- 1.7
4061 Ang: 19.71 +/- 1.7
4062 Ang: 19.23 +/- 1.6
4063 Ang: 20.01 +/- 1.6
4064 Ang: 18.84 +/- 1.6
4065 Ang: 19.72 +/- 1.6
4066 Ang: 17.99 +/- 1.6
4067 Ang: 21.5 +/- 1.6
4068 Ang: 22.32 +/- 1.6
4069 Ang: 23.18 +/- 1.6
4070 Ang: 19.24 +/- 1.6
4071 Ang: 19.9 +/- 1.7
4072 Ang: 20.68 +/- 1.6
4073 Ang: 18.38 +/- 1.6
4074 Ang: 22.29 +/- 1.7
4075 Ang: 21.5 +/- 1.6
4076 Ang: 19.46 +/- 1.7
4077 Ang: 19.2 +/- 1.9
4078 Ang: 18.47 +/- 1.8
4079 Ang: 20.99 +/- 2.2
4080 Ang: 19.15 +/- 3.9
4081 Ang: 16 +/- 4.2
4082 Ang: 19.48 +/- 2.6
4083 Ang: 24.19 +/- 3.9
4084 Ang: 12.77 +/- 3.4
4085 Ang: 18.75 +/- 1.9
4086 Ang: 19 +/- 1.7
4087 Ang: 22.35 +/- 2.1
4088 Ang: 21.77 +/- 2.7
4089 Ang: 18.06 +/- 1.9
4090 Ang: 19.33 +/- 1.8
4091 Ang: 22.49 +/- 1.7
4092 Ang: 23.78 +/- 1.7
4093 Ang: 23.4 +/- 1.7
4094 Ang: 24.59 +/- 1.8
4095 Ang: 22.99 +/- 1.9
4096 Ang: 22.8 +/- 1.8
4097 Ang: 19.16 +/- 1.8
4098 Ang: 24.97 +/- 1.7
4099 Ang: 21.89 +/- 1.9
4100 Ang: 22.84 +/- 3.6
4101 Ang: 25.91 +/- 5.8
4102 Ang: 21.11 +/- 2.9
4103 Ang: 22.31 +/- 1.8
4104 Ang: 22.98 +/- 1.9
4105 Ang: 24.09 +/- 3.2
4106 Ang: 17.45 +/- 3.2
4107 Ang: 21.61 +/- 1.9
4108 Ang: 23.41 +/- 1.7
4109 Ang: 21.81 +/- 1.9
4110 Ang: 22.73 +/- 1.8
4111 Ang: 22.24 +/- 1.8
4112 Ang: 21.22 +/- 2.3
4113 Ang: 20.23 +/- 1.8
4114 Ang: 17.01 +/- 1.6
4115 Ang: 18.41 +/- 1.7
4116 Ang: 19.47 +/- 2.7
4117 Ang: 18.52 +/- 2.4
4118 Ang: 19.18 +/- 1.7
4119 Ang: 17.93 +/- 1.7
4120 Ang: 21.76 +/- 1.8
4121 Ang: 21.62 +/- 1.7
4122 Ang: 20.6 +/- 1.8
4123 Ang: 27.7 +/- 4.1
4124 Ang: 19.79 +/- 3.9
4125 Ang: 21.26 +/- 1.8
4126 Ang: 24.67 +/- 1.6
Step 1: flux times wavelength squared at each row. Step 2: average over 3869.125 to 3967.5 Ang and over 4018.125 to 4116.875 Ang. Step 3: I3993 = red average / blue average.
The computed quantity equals 1.04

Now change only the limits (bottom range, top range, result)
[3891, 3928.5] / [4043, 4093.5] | 1.07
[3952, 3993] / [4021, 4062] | 0.95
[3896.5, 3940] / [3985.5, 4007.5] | 0.96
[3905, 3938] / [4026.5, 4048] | 1.02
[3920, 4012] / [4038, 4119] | 1.08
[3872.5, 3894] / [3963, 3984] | 1.04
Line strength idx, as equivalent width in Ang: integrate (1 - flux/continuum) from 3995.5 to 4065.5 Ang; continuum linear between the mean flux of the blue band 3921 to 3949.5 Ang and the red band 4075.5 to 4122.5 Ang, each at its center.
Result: 6.2 Ang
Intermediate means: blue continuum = 20.1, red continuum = 20.8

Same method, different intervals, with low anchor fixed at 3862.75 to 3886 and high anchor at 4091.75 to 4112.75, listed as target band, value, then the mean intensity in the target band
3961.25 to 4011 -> 5.7 Ang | 19.8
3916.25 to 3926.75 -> 1.6 Ang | 18.8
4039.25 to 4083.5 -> 5.7 Ang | 19.5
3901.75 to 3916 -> 1.1 Ang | 20.5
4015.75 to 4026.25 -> 1.9 Ang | 18.3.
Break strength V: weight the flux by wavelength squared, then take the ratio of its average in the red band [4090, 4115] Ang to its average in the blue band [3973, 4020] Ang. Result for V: 1.23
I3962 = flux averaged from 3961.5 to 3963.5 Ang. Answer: 21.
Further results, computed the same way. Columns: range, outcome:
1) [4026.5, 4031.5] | 20.1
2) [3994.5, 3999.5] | 17.9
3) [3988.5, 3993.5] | 18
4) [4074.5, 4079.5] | 19.9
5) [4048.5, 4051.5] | 18.1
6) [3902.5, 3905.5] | 20.8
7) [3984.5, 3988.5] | 18.5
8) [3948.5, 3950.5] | 20.8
